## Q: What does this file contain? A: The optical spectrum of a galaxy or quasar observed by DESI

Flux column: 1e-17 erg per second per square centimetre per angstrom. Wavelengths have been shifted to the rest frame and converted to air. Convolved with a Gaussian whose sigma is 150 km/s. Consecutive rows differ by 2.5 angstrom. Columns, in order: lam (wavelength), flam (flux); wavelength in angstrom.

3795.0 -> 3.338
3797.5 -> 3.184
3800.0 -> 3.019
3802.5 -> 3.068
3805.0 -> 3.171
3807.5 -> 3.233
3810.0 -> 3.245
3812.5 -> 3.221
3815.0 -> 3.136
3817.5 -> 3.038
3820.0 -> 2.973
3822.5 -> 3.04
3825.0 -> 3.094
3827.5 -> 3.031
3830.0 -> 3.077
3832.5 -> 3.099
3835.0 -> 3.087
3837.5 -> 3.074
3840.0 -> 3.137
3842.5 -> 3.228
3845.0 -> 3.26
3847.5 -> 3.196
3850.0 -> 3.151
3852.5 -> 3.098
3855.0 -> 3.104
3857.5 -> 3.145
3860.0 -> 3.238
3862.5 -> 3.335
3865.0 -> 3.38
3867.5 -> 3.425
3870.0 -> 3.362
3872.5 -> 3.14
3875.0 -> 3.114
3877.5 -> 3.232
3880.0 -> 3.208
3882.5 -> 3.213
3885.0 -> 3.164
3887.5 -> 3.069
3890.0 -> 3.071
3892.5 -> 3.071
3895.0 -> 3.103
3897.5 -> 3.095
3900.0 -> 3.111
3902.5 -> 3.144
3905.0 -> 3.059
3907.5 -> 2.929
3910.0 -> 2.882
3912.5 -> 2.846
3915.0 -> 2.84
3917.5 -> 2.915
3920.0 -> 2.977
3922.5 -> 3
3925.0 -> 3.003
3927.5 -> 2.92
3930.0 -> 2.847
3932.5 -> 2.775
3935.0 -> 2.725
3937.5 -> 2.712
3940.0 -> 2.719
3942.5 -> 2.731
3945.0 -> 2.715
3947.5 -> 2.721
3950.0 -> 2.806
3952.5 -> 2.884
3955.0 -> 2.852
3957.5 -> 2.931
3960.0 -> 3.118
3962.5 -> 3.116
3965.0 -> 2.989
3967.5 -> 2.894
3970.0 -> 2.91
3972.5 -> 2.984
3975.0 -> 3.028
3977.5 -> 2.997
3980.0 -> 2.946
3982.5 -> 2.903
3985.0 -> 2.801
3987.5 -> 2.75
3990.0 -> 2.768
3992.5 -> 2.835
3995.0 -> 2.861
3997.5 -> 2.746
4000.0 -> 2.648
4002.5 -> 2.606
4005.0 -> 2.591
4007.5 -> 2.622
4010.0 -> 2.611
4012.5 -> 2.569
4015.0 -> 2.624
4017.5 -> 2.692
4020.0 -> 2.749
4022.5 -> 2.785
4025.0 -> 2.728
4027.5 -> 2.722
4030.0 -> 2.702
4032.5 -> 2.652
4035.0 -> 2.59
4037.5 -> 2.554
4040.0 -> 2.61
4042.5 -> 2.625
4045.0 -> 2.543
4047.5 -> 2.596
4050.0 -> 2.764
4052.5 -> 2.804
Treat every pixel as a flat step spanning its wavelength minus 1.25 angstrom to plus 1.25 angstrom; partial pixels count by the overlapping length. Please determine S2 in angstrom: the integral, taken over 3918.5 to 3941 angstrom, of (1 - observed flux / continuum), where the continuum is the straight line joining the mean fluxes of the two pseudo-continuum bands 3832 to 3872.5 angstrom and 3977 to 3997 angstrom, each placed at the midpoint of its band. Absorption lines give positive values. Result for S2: 1.1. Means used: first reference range 3.21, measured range 2.86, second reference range 2.85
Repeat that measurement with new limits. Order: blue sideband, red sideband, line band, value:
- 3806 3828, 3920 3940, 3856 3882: -2.3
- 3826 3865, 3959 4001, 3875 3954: 1.9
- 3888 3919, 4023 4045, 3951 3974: -1.0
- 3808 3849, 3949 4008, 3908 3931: 0.4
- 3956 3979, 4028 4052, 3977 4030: 1.5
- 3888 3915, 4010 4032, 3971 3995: -0.8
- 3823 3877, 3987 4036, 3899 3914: 0.1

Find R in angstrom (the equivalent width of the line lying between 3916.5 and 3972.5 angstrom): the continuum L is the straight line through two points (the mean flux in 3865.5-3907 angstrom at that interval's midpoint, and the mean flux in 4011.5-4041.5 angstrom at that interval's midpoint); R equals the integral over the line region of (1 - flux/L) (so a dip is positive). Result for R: 1.44 angstrom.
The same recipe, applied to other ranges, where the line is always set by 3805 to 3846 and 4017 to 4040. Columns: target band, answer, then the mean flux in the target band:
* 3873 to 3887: -0.8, 3.18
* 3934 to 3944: 0.5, 2.72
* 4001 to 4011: 0.4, 2.61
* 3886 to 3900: -0.5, 3.09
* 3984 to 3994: -0.1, 2.79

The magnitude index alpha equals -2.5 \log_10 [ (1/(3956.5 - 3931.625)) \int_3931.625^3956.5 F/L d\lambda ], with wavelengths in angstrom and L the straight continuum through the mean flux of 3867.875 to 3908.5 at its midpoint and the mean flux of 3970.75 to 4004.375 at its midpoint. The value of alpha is 0.08 mag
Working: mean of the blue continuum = 3.14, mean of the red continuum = 2.83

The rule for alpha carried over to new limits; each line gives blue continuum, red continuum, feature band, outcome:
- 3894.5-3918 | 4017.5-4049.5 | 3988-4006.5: 0.01 mag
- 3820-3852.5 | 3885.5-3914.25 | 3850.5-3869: -0.05 mag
